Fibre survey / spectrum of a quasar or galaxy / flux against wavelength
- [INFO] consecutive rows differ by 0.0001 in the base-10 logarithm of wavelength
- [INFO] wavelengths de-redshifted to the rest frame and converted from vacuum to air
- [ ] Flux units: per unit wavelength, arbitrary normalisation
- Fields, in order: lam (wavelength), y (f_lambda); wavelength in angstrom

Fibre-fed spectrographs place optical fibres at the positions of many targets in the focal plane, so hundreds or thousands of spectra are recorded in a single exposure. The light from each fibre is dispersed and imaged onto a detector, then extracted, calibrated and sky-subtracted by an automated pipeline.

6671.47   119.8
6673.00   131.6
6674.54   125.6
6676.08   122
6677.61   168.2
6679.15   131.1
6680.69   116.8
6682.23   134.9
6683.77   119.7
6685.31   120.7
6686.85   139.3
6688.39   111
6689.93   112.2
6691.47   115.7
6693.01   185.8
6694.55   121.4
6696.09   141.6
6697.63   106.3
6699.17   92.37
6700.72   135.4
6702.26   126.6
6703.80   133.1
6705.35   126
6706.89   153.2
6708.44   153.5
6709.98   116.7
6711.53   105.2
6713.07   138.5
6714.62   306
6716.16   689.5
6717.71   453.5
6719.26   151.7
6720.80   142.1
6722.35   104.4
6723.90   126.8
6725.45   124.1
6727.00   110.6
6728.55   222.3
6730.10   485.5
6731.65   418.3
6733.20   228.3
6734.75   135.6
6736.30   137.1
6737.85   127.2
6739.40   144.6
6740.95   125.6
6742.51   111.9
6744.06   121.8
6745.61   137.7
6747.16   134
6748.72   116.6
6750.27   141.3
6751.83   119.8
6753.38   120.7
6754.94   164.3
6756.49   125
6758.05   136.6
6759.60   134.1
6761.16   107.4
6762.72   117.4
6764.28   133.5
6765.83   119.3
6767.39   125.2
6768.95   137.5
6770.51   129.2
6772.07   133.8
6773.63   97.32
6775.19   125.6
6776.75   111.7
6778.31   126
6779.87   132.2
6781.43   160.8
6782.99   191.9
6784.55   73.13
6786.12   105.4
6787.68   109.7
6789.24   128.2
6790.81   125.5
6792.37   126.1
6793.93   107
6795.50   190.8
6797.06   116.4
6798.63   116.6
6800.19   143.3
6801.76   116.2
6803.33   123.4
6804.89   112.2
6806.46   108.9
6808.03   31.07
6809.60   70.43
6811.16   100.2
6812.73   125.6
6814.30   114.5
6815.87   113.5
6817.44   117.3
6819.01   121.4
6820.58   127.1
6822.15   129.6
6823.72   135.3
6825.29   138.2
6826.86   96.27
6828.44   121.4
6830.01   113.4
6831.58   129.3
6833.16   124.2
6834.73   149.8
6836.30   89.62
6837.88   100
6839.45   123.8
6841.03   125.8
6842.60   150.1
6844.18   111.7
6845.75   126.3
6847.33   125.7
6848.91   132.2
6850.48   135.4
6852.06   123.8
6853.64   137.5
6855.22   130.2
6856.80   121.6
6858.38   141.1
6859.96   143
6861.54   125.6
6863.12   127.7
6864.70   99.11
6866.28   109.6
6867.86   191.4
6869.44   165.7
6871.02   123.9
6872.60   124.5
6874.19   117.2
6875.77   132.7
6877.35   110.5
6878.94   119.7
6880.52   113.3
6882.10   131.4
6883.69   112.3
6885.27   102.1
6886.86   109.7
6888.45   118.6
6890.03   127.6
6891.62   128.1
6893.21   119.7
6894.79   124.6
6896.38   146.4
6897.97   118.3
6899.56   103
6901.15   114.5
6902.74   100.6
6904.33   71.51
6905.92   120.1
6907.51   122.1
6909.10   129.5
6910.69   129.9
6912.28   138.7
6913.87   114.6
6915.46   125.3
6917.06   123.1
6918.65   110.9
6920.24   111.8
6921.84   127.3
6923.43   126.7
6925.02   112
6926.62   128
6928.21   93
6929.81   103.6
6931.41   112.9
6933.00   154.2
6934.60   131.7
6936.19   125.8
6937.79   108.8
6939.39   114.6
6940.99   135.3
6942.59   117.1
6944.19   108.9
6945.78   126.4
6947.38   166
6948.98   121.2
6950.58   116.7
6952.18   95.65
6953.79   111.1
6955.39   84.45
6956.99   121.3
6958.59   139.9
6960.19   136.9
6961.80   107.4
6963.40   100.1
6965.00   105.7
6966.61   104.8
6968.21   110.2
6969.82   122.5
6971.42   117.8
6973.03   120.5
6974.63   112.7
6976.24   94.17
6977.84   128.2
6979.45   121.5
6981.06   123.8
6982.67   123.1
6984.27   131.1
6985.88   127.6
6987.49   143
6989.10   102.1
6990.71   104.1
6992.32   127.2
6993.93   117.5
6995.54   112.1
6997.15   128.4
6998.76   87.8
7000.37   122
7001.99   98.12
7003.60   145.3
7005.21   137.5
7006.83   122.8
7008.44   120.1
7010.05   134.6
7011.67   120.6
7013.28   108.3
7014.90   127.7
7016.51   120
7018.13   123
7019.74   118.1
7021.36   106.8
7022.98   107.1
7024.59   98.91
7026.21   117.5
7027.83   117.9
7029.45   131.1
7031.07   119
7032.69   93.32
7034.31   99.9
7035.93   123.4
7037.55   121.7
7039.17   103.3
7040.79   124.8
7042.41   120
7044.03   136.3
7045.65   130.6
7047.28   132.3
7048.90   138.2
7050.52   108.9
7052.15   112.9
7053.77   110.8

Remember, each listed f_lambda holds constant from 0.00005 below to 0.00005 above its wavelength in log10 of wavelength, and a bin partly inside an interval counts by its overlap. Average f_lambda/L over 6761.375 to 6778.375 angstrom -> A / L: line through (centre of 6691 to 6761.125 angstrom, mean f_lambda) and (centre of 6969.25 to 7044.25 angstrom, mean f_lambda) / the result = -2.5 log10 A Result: 0.31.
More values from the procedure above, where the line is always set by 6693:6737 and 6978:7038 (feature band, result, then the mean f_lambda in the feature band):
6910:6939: 0.16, 121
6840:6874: 0.20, 132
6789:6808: 0.38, 122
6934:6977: 0.14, 117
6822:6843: 0.32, 123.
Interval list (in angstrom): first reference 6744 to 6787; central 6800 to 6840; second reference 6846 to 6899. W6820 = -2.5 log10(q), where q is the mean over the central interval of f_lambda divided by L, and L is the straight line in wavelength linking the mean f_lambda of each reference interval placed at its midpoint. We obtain 0.12 mag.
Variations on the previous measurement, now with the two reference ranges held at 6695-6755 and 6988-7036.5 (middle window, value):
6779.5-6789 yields 0.27 mag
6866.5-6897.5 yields 0.14 mag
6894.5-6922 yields 0.17 mag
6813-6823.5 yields 0.28 mag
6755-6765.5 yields 0.31 mag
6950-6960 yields 0.14 mag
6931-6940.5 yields 0.06 mag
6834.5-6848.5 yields 0.25 mag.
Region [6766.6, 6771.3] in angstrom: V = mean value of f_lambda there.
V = 130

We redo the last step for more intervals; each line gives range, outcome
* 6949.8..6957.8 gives 106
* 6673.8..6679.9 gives 137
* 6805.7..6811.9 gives 77.4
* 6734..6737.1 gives 136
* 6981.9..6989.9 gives 125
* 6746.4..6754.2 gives 127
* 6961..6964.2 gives 104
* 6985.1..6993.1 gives 121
